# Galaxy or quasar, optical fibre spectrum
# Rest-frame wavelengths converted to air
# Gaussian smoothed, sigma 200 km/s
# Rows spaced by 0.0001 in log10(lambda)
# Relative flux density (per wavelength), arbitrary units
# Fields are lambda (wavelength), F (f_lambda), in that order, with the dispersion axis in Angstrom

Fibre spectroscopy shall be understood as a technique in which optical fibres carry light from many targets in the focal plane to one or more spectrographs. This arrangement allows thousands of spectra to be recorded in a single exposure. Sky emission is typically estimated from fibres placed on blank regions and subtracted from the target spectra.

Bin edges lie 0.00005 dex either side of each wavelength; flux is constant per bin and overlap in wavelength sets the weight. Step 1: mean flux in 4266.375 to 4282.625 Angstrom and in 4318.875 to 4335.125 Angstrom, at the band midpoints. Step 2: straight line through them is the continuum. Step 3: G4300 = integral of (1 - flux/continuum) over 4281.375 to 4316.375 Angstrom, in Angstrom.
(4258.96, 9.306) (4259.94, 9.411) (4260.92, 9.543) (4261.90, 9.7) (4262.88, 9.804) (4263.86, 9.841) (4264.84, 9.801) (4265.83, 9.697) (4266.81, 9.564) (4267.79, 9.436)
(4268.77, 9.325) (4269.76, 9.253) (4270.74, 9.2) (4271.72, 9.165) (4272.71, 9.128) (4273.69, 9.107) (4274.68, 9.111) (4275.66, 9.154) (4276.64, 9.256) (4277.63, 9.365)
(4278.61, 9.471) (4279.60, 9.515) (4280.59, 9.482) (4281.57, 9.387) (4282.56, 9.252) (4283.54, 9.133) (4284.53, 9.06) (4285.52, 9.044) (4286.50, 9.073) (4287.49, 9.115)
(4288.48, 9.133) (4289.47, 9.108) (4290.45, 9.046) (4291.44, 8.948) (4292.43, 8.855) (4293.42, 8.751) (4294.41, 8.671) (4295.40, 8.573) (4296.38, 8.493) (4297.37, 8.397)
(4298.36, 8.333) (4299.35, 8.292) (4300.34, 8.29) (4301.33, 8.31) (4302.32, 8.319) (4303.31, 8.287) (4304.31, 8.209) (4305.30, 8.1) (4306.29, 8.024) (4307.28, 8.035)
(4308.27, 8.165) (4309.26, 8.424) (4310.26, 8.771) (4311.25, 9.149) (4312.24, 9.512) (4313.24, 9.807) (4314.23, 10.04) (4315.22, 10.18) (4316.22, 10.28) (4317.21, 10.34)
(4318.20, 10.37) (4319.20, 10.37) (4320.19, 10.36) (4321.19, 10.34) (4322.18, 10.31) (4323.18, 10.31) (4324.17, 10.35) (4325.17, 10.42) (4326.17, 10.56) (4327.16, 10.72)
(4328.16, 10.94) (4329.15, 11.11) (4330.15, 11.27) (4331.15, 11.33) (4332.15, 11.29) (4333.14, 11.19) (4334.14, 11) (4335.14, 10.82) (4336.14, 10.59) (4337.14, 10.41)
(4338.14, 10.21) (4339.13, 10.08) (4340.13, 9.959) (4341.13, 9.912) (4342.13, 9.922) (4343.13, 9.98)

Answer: 4.0 Angstrom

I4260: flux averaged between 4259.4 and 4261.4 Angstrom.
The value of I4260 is 9.48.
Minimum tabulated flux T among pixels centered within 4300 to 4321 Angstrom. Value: 8.024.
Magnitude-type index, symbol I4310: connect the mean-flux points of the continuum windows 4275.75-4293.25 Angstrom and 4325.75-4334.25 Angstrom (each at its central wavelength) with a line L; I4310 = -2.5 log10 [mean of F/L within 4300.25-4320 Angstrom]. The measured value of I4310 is 0.13 mag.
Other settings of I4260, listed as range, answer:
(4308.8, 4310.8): 8.59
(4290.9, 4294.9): 8.79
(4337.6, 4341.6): 10.1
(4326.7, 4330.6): 11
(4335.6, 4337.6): 10.5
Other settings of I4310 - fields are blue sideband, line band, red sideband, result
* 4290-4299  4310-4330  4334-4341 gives -0.06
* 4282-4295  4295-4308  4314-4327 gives 0.15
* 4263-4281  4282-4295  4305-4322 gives 0.05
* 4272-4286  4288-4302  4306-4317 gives 0.07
